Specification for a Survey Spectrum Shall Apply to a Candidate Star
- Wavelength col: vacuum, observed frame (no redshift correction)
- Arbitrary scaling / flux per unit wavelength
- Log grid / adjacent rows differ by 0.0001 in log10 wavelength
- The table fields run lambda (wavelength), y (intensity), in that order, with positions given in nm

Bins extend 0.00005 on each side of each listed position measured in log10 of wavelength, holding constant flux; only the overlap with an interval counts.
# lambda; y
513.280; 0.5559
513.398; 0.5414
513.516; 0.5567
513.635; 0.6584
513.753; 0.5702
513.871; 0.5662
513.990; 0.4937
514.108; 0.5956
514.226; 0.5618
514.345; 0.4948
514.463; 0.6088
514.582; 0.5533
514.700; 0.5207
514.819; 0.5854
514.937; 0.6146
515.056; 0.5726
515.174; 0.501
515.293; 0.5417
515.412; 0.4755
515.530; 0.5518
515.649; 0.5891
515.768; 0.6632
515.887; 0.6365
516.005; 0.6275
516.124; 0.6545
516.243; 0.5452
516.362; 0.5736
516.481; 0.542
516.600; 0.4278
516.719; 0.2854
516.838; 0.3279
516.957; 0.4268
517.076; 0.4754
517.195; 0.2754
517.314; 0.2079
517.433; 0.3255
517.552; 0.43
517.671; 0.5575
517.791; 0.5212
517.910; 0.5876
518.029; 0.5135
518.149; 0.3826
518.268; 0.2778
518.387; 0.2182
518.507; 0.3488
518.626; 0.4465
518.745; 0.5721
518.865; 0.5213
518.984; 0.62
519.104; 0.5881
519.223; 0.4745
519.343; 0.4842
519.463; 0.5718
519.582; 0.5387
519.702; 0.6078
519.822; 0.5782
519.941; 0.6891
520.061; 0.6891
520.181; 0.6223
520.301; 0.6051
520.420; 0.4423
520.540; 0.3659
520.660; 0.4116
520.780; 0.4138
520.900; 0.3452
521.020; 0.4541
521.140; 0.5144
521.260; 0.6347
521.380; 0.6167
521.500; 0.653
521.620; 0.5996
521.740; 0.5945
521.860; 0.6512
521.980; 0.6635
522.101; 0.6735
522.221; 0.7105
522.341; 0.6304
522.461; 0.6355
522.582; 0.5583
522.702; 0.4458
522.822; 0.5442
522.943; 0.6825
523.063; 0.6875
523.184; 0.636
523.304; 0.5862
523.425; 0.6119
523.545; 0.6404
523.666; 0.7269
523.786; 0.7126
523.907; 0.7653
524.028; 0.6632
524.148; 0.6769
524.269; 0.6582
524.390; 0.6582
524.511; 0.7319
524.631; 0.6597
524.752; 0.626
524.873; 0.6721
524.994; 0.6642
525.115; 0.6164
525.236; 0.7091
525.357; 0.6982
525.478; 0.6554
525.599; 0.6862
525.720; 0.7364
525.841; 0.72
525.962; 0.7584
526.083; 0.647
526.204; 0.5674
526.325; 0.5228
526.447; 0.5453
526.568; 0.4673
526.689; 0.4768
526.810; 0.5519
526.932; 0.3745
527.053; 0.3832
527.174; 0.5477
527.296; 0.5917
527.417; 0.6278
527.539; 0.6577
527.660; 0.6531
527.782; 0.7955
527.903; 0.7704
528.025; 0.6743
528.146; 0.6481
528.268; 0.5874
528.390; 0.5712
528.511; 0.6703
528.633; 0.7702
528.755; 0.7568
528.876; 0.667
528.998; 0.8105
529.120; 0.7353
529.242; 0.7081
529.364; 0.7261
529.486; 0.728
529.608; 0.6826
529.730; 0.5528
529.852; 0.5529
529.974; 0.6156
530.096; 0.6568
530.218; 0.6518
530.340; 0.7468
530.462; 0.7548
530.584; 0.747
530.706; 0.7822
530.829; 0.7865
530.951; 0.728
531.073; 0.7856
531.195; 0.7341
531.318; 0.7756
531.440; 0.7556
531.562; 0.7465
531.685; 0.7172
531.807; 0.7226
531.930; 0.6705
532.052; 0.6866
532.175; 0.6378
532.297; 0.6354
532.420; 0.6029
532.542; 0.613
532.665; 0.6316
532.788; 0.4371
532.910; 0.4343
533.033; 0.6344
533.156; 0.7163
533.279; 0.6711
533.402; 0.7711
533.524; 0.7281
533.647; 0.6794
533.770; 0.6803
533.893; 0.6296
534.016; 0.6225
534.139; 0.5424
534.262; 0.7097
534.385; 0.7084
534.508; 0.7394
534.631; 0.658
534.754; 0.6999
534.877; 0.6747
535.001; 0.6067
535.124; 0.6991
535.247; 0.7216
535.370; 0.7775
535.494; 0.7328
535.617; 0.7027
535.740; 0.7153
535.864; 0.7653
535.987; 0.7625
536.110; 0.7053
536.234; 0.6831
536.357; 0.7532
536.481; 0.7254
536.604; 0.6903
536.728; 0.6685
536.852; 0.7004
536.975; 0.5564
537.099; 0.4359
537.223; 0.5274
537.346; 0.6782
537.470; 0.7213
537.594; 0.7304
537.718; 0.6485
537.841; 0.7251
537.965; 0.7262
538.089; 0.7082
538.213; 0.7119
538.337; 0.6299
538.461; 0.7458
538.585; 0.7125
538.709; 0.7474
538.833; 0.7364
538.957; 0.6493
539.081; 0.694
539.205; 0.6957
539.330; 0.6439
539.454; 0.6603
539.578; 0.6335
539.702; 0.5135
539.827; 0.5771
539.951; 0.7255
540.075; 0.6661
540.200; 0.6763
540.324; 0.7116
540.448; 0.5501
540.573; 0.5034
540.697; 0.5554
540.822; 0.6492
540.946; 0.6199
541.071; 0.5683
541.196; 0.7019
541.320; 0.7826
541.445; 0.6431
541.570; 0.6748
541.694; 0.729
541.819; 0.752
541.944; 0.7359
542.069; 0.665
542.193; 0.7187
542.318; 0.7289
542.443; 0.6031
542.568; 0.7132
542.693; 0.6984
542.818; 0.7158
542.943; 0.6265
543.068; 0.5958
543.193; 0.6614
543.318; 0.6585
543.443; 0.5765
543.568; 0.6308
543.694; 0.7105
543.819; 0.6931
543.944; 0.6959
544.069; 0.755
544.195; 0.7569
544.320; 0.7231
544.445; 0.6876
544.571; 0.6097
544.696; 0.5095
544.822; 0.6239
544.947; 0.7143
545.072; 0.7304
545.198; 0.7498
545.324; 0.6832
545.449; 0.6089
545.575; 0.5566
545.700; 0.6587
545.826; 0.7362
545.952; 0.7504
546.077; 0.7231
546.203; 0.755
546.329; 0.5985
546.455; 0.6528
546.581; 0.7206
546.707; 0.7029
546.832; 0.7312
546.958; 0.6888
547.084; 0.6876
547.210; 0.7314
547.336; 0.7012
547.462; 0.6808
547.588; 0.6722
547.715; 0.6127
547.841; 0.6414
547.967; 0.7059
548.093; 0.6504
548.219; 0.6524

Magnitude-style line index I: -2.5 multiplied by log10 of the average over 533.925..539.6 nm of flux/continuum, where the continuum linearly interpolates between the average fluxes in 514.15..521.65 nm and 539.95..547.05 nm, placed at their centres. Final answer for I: -0.09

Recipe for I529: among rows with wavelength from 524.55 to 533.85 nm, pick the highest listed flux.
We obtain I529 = 0.8105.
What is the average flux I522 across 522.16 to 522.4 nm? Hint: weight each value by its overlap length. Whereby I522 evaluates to 0.672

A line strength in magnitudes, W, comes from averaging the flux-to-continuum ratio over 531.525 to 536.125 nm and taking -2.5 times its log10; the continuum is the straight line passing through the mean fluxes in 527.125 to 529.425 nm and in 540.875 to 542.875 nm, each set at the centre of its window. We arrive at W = 0.02 mag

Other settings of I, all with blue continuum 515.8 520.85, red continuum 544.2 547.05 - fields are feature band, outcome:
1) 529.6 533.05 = -0.16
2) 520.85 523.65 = -0.17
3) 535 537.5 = -0.12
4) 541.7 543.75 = -0.03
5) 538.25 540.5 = -0.05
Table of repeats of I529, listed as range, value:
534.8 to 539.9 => 0.7775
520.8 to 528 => 0.7955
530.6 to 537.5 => 0.7865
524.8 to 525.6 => 0.7091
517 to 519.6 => 0.62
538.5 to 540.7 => 0.7474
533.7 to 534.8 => 0.7394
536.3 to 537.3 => 0.7532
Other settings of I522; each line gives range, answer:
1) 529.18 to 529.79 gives 0.679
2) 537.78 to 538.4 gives 0.7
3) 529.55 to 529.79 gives 0.617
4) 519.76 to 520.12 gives 0.652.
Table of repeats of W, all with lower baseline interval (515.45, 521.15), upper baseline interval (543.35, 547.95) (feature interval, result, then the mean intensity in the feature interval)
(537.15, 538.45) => -0.093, 0.681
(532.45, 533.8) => -0.073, 0.634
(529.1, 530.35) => -0.166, 0.663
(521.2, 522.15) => -0.231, 0.635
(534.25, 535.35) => -0.149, 0.693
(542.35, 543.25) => -0.003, 0.661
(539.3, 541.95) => -0.004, 0.647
